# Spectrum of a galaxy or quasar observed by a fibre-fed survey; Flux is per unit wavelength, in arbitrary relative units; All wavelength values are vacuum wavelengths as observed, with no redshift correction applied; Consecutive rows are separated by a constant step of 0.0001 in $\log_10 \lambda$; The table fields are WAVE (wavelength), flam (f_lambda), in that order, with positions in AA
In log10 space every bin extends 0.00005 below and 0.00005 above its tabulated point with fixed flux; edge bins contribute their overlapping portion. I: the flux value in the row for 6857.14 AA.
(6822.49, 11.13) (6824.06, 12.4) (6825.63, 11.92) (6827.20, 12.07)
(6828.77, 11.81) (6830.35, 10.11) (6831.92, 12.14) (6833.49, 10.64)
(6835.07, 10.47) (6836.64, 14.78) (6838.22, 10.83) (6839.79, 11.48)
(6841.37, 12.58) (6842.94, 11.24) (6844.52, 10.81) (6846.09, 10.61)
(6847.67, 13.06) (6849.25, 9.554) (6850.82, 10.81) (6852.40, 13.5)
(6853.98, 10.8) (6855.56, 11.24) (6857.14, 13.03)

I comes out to 13.03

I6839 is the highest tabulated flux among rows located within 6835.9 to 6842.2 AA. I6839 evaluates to 14.78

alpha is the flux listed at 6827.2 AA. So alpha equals 12.07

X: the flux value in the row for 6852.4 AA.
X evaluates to 13.5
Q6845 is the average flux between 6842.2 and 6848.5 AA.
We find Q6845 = 11.4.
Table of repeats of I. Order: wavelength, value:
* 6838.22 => 10.83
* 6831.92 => 12.14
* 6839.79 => 11.48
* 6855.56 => 11.24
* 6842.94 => 11.24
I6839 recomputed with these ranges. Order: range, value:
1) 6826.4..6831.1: 12.07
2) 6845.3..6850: 13.06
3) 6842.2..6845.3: 11.24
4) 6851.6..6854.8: 13.5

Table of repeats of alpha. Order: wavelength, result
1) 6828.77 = 11.81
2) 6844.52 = 10.81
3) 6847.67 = 13.06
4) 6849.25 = 9.554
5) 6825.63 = 11.92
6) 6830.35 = 10.11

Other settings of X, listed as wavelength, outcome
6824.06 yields 12.4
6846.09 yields 10.61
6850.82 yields 10.81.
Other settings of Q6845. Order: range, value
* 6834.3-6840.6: 11.9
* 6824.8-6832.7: 11.6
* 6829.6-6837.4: 11.6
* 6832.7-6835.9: 10.6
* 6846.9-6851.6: 11.1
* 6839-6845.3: 11.5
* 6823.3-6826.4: 12.2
